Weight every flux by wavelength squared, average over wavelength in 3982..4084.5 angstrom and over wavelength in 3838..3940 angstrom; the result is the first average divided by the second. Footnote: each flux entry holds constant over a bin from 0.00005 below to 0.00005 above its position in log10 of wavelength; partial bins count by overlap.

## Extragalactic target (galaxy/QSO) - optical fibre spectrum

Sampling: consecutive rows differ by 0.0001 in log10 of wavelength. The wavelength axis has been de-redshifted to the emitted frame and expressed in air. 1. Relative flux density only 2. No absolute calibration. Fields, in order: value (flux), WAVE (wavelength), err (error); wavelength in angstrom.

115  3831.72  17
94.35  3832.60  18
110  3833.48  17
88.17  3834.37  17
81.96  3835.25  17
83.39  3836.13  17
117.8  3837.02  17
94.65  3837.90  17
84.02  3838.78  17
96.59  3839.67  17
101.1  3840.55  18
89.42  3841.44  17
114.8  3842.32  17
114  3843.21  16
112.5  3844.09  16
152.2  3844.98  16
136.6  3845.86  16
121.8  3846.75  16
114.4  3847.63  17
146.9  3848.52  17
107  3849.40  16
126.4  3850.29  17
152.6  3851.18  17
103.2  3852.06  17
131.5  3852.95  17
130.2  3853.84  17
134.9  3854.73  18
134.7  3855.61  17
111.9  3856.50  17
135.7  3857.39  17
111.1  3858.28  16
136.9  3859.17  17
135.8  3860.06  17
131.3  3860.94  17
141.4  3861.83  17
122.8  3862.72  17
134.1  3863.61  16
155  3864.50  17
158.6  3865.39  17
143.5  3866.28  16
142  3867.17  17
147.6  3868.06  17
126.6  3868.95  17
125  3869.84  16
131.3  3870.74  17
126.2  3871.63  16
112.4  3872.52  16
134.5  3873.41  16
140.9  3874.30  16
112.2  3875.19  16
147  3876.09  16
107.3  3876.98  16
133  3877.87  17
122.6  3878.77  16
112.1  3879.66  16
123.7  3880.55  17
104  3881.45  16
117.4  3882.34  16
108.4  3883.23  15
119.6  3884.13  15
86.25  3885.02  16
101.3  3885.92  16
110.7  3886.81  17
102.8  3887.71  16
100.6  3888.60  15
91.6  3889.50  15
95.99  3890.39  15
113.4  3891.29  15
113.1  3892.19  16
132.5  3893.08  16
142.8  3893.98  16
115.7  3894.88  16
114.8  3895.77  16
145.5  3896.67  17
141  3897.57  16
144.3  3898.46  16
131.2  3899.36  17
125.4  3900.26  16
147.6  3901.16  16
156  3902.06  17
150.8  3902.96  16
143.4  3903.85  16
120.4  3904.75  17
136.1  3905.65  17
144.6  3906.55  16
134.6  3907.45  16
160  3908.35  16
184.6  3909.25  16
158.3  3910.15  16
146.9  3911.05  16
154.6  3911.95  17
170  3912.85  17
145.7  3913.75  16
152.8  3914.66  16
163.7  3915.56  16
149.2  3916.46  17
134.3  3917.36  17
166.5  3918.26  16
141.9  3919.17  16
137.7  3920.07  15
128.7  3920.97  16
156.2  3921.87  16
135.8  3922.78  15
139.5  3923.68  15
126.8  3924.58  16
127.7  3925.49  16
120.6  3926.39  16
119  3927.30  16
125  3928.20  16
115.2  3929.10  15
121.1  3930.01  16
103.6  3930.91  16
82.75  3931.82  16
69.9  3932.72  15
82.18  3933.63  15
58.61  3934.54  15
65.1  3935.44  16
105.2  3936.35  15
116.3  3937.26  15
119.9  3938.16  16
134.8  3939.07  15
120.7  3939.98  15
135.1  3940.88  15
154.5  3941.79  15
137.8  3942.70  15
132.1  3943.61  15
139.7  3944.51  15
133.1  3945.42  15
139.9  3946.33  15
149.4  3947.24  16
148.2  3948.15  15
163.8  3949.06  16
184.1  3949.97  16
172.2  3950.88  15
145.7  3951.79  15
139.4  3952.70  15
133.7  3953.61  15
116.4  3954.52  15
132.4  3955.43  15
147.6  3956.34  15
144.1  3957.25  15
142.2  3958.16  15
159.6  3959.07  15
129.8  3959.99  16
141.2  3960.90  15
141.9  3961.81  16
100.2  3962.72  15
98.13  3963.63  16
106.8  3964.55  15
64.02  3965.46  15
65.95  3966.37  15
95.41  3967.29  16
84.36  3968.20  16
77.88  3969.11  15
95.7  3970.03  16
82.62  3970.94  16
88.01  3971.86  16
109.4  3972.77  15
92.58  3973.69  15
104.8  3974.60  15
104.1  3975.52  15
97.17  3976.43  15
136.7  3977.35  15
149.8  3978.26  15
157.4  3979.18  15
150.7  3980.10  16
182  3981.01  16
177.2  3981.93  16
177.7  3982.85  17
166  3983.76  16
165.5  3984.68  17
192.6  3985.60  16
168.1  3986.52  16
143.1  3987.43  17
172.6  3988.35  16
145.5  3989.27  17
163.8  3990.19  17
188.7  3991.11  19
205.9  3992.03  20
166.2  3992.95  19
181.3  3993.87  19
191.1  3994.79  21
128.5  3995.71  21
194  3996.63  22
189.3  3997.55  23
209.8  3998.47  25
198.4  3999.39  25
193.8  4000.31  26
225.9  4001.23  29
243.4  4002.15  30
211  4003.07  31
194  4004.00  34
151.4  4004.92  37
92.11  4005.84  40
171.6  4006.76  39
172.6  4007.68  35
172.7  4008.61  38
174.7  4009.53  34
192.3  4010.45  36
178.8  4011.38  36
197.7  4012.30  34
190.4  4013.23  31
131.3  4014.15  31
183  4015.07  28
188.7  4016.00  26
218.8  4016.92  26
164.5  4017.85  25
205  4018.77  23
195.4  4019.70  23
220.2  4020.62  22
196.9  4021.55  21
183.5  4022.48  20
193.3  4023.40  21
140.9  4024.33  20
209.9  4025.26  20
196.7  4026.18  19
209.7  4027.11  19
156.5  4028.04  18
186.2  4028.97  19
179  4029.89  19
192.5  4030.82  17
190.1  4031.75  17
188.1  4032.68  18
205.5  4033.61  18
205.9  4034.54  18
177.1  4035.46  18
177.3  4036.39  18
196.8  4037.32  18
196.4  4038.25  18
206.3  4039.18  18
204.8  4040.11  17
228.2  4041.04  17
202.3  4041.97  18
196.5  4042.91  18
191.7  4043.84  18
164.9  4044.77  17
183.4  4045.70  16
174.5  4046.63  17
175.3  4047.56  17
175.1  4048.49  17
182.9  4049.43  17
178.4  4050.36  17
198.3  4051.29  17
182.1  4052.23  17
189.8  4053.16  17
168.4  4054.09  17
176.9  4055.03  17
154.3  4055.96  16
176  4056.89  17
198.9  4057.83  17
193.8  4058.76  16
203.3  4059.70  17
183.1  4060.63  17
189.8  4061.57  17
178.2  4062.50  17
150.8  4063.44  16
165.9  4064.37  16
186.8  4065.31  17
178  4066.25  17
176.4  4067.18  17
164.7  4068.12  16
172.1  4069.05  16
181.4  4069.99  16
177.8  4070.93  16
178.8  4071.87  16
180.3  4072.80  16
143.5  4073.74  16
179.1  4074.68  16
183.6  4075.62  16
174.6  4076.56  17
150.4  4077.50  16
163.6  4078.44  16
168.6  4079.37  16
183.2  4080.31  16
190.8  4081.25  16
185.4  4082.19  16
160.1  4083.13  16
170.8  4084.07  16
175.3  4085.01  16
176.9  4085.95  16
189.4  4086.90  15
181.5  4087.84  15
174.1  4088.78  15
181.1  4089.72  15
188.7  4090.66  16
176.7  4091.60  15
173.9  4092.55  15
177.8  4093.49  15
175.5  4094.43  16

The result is 1.55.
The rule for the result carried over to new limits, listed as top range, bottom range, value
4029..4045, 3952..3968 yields 1.67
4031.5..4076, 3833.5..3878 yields 1.64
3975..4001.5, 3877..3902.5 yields 1.49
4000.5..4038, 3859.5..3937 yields 1.55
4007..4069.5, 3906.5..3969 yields 1.50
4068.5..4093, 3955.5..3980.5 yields 1.63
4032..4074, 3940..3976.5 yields 1.56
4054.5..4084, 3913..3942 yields 1.52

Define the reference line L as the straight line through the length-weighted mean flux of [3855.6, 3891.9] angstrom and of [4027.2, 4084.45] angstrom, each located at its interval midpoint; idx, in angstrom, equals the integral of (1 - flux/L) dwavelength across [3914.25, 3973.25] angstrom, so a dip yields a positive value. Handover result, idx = 8.6 angstrom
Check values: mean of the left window 123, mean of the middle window 124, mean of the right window 182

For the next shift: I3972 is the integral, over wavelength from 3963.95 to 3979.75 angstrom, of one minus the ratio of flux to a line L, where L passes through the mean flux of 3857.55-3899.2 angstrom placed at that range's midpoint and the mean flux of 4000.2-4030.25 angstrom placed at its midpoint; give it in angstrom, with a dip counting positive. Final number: 6.2 angstrom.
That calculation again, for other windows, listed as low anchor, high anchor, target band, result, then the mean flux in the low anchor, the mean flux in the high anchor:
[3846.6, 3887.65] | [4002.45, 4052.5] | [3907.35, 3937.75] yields 3.5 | 126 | 186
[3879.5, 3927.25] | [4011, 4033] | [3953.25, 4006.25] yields 7.1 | 133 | 187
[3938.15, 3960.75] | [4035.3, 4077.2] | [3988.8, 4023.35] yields -4.4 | 143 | 182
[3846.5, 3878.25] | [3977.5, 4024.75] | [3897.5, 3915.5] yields -0.2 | 131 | 179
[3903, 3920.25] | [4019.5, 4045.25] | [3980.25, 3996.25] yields 0.5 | 150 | 193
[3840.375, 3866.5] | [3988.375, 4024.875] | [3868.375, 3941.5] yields 10.0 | 128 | 183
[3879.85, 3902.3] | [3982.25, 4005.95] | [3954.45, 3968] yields 3.5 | 119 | 181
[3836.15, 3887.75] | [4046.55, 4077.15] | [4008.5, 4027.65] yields -2.6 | 123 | 178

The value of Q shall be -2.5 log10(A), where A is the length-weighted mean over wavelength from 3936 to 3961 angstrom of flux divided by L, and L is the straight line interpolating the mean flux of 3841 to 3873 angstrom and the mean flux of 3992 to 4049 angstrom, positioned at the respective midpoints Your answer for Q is 0.156 mag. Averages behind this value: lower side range 129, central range 140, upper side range 187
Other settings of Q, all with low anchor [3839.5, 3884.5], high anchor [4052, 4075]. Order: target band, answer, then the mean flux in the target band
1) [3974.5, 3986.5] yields 0.02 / 153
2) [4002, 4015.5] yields -0.08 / 176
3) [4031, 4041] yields -0.15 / 196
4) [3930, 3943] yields 0.34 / 106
